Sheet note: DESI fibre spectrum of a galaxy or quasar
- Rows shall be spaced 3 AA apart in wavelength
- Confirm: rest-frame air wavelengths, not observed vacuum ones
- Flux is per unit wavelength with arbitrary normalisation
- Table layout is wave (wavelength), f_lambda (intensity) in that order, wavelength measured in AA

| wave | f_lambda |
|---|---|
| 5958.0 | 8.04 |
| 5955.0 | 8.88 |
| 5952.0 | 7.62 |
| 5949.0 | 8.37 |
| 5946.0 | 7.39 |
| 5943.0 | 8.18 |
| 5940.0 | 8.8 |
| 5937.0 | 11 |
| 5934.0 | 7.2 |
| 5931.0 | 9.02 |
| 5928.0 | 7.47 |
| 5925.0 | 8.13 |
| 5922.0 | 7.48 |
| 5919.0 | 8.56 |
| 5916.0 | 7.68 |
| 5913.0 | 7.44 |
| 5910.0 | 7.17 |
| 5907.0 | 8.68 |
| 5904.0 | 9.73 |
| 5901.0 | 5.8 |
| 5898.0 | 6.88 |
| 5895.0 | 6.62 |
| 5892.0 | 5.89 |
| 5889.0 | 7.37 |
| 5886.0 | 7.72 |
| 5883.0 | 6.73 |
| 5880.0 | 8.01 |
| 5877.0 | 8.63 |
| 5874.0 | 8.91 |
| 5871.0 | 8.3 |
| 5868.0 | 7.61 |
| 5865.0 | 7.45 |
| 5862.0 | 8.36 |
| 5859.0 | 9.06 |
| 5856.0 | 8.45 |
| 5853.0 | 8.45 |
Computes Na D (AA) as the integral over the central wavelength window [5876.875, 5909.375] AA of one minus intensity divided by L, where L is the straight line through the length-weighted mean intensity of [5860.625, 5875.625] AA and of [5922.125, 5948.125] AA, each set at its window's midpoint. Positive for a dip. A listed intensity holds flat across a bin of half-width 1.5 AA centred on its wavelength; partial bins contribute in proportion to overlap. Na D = 3.2 AA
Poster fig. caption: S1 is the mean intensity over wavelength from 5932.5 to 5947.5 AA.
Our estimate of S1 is 8.51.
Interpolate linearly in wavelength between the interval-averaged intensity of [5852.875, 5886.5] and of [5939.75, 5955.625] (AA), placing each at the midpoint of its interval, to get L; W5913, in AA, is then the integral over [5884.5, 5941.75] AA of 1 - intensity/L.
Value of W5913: 2.2 AA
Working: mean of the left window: 8.14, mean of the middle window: 7.82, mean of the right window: 8.12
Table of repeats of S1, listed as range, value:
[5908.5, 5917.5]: 7.43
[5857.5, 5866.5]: 8.29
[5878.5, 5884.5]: 7.37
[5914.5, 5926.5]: 7.96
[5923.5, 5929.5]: 7.8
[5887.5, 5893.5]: 6.63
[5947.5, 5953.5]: 8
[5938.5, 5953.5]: 8.07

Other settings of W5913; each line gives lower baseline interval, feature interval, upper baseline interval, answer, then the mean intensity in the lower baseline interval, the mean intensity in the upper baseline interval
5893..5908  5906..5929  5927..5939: 0.8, 7.45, 8.73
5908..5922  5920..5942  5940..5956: -1.4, 7.72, 8.13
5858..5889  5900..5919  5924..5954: 0.8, 8.03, 8.33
